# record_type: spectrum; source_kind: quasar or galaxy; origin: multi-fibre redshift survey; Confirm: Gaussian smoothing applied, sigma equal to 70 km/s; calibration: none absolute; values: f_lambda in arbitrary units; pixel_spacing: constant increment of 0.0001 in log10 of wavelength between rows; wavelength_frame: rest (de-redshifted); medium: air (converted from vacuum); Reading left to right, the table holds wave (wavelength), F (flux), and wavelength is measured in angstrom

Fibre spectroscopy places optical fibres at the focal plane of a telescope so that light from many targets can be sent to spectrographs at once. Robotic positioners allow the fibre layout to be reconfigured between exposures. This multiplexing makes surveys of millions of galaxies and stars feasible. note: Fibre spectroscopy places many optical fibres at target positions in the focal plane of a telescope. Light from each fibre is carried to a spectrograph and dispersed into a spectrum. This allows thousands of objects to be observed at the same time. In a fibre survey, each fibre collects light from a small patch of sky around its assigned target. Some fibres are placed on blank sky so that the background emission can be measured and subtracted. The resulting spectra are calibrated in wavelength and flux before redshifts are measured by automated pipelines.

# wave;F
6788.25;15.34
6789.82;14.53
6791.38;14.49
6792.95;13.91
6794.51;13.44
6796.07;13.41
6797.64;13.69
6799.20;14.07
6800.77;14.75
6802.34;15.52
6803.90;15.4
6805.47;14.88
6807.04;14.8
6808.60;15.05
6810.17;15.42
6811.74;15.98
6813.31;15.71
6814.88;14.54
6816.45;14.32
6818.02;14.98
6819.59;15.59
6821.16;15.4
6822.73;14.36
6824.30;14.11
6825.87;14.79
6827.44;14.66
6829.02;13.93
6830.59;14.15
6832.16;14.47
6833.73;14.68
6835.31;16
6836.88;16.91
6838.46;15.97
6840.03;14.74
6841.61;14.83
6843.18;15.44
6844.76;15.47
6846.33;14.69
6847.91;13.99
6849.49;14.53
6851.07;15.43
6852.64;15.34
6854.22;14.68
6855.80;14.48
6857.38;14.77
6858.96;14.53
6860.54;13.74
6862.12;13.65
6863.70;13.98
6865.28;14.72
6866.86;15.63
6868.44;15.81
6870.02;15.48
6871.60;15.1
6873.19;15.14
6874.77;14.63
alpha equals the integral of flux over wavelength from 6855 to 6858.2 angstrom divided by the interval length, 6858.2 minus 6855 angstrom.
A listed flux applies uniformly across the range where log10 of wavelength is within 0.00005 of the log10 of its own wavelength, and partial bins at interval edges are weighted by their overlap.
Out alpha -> 14.6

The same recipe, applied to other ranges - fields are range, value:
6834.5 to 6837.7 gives 16.4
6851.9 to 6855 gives 15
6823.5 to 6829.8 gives 14.4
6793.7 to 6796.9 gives 13.5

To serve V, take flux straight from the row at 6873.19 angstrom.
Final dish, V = 15.14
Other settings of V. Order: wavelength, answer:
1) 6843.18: 15.44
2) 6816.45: 14.32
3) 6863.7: 13.98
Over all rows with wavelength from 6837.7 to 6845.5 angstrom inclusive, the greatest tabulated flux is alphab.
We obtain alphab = 15.97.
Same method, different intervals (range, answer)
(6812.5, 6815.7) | 15.71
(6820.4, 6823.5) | 15.4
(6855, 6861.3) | 14.77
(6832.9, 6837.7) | 16.91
